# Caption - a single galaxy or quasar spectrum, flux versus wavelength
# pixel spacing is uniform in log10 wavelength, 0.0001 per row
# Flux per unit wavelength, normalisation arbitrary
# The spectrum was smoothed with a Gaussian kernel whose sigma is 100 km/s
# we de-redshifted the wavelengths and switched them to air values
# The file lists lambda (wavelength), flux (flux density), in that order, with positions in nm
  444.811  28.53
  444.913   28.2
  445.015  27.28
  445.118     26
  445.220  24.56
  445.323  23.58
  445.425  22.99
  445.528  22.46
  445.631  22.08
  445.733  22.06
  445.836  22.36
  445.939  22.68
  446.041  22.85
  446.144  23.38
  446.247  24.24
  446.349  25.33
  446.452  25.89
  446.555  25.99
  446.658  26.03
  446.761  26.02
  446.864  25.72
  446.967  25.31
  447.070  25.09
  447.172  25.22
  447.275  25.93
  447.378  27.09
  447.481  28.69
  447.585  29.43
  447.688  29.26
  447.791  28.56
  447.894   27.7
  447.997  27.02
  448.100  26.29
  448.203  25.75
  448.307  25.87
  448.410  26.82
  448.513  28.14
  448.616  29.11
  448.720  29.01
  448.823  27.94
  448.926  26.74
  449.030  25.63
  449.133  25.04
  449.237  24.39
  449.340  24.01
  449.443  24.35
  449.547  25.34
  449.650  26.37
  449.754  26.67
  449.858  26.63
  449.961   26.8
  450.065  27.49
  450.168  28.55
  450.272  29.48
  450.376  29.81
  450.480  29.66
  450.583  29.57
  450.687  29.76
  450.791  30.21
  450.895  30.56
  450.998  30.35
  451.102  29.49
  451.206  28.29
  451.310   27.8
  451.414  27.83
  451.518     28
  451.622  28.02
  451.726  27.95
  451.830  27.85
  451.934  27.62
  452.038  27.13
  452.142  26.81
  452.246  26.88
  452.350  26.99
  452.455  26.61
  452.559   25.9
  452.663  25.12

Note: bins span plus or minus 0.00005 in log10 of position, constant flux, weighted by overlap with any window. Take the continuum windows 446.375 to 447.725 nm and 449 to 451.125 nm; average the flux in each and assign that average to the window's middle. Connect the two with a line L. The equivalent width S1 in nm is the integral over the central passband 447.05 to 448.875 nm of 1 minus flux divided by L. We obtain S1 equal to -0.04 nm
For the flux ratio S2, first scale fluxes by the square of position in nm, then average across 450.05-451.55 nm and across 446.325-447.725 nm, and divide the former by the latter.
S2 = 1.12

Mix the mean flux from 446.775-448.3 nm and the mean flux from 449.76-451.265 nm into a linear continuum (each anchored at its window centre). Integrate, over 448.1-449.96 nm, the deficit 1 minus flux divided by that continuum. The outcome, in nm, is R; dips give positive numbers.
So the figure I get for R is 0.10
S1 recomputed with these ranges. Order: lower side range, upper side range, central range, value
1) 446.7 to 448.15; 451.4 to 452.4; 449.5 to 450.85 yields -0.04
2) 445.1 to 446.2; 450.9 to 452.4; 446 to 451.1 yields -0.30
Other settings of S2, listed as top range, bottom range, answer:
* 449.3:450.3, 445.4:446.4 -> 1.17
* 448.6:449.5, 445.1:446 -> 1.15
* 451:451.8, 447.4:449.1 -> 1.04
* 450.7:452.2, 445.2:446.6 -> 1.24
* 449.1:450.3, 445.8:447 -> 1.08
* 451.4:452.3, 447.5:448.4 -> 1.02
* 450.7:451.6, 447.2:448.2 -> 1.07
